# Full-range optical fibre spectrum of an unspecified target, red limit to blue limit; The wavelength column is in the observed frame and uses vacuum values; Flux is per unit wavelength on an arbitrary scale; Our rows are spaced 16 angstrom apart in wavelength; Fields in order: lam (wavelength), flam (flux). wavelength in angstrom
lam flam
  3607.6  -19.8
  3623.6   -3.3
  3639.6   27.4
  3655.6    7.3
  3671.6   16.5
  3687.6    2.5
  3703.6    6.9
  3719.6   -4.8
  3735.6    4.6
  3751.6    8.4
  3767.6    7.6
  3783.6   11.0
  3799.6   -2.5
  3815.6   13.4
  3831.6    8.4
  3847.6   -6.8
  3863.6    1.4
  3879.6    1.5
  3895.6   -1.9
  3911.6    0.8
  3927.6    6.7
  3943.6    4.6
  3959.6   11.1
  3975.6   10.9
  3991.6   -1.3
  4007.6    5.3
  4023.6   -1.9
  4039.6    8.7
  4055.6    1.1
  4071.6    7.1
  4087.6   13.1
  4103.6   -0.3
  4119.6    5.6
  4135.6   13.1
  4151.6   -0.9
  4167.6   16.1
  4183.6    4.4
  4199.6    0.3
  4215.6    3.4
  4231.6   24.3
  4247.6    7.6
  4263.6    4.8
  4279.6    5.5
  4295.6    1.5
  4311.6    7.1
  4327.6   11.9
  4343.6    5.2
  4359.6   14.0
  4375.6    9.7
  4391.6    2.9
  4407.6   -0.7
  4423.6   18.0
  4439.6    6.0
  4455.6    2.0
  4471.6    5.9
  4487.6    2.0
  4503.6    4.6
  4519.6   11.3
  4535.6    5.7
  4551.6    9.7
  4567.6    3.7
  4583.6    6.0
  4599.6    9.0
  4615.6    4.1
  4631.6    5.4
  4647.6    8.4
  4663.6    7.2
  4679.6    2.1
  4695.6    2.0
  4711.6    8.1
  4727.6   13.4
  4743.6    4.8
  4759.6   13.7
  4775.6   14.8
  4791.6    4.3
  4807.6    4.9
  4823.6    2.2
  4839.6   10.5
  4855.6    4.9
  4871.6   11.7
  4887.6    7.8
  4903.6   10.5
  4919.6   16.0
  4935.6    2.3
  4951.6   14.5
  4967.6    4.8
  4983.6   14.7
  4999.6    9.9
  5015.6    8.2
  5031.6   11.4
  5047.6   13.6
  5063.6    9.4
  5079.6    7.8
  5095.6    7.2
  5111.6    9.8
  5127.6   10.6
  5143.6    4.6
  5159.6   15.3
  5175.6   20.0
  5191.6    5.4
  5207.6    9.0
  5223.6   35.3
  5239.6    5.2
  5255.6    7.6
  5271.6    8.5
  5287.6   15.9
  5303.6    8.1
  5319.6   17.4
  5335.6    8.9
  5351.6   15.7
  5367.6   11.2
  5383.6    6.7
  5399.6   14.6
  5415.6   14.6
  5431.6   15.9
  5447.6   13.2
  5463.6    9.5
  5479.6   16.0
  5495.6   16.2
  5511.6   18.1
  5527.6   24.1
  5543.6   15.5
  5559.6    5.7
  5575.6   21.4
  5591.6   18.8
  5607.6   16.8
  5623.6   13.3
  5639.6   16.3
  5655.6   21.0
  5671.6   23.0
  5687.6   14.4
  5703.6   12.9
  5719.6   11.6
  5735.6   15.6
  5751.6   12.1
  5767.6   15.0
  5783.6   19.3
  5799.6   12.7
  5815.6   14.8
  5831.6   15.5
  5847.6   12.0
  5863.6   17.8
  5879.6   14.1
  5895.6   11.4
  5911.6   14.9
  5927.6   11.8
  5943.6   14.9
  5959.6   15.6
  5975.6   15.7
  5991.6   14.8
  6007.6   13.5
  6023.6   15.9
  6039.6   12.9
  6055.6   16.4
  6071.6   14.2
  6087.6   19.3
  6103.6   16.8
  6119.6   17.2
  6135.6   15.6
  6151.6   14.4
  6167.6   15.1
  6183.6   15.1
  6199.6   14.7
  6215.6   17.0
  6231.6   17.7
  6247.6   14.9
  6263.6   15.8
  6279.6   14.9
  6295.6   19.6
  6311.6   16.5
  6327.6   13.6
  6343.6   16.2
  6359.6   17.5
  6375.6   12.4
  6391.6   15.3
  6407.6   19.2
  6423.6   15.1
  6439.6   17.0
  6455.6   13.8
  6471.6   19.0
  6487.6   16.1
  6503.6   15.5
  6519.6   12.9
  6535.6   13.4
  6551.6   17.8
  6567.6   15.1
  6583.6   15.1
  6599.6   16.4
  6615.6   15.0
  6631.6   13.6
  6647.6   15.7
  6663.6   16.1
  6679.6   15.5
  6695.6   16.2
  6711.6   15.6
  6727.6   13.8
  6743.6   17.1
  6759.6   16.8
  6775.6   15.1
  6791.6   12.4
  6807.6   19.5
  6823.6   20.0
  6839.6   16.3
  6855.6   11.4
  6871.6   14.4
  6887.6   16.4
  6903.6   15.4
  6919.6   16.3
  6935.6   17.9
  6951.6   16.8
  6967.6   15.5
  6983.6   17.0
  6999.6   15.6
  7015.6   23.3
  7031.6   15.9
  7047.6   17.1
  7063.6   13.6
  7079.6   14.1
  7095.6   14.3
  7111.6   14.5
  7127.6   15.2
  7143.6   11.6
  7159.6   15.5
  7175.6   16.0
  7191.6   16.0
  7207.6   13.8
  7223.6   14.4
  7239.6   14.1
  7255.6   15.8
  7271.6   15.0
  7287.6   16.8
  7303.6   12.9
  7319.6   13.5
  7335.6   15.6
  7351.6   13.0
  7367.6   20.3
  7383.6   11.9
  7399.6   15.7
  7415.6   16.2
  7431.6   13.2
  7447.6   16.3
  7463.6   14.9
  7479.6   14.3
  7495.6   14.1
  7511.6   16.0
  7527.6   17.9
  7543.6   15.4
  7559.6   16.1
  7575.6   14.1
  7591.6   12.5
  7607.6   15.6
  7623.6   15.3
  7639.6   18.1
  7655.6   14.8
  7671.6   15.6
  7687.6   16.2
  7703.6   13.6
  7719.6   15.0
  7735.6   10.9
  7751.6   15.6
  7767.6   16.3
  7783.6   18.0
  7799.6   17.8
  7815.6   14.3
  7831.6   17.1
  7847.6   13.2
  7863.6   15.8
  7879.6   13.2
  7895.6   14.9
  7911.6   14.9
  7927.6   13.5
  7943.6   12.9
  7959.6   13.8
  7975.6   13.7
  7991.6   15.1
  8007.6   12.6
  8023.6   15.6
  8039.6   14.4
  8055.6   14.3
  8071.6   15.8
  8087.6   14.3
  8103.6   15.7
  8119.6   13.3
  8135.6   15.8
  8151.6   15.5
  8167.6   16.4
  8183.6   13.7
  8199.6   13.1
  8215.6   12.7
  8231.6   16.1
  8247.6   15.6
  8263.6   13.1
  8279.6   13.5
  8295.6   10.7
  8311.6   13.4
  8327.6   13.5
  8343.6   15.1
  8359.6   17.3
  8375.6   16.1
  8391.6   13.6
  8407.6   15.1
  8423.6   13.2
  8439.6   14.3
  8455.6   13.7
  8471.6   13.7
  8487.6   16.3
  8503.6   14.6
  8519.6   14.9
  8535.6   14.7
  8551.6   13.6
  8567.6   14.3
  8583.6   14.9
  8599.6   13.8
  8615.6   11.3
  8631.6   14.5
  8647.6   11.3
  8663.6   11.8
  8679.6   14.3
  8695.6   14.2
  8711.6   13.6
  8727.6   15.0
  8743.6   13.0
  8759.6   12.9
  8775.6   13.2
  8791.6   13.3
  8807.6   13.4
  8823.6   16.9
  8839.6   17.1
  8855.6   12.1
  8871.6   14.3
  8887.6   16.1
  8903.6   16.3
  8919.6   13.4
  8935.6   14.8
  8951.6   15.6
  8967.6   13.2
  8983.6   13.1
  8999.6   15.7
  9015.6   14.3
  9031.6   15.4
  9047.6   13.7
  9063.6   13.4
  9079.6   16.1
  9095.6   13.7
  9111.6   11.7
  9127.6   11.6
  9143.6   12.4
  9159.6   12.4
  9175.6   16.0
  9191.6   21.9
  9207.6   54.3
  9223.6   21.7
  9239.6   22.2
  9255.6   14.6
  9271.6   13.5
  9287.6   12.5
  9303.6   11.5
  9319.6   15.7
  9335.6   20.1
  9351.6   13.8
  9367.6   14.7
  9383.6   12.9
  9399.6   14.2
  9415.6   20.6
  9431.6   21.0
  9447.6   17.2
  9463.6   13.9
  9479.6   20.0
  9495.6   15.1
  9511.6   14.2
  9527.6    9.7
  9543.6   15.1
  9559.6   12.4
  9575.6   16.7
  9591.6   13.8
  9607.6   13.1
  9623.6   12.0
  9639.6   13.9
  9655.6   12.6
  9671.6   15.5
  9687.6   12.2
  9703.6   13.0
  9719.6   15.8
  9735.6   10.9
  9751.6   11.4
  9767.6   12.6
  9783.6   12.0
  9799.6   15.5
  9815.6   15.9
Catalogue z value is 0.402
